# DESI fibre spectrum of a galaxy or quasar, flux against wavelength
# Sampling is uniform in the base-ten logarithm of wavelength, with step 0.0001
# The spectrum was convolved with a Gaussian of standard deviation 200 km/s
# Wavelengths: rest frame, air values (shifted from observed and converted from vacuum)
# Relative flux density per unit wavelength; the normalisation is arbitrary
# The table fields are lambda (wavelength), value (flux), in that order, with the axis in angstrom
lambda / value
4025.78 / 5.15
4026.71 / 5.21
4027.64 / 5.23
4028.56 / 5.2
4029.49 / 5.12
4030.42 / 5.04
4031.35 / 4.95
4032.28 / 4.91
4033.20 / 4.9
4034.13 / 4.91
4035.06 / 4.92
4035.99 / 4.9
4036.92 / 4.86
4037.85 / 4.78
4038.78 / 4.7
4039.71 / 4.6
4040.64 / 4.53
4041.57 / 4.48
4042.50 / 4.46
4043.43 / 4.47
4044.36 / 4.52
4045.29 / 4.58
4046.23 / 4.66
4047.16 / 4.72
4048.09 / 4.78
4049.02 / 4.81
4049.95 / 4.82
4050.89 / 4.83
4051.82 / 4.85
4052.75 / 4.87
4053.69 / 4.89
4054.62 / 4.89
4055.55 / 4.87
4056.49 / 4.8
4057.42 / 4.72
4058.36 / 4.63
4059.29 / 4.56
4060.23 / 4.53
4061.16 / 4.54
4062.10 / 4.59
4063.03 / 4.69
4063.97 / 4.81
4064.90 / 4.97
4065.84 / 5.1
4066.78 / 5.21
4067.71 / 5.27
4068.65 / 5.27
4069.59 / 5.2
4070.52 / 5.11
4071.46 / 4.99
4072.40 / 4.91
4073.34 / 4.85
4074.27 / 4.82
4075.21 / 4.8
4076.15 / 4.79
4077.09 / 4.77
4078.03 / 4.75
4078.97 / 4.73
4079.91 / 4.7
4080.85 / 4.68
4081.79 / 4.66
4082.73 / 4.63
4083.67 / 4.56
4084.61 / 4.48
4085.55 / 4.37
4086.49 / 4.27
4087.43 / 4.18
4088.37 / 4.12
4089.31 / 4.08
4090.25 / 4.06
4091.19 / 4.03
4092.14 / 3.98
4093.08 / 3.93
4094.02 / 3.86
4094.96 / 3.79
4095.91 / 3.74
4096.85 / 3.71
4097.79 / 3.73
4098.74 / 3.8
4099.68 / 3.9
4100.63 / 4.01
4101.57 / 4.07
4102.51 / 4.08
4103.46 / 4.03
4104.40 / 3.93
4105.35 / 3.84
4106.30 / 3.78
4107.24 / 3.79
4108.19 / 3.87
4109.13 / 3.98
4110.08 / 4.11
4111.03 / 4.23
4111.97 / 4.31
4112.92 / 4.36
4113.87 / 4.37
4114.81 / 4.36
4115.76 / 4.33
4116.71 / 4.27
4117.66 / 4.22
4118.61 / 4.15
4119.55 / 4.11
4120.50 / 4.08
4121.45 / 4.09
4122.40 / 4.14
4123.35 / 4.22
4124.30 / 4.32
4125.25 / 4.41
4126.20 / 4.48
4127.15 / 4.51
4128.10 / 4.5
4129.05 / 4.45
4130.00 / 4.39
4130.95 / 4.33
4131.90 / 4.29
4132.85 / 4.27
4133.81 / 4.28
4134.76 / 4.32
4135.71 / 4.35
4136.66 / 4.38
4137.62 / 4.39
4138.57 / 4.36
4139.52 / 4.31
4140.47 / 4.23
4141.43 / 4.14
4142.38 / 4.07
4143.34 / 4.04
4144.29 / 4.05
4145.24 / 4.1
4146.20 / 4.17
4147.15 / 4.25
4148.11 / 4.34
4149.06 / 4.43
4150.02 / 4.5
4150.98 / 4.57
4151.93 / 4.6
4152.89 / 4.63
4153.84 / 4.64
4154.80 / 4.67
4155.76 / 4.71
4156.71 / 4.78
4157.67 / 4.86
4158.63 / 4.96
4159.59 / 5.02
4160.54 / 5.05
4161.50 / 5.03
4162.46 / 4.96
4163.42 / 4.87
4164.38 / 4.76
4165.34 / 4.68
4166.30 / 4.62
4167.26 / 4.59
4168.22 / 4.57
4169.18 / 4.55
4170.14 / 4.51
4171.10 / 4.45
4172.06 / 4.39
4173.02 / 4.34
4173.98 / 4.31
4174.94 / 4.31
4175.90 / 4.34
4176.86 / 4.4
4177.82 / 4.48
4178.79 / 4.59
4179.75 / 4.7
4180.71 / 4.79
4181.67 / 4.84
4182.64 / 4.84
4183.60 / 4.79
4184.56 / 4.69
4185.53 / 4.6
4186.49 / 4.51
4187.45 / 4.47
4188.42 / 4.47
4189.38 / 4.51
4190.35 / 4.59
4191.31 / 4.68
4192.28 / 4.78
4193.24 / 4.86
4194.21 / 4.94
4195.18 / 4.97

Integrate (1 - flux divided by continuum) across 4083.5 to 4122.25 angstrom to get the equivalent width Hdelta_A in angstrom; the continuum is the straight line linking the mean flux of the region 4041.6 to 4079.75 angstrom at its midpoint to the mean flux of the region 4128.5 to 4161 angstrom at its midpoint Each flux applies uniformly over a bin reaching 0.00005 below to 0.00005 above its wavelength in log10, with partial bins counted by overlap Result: 4.6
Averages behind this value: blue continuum 4.81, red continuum 4.44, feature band 4.07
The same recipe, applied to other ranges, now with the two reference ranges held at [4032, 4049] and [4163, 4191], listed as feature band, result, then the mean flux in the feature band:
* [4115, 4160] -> 2.3 angstrom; 4.38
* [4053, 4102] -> 1.5 angstrom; 4.53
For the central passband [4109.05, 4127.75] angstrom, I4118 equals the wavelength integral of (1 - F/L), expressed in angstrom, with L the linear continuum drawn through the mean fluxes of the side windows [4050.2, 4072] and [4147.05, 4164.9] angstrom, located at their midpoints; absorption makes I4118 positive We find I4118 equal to 2.05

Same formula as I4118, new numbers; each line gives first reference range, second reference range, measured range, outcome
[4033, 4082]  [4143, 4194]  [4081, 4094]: 1.3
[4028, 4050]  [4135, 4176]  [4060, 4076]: -0.7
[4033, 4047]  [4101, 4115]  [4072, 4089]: -1.1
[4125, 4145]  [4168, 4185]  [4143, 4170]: -1.1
